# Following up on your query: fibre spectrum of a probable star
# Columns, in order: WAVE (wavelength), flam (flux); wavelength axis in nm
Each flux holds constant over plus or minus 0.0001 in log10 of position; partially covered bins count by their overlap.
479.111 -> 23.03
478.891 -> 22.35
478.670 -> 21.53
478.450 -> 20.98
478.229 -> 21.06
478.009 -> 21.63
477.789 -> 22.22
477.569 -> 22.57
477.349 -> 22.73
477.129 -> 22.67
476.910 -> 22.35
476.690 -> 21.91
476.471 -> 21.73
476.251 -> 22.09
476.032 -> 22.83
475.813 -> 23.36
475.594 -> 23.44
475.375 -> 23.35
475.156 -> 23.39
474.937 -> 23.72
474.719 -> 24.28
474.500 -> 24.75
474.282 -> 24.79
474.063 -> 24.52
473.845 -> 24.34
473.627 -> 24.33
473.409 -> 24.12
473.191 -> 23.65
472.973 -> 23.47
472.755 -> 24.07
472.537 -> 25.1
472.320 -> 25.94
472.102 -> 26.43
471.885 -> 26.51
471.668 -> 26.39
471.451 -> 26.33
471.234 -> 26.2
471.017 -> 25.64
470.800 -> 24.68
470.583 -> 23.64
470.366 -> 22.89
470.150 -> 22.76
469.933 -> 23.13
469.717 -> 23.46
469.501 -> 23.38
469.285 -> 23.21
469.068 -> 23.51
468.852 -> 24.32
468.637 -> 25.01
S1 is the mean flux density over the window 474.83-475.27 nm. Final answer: 23.5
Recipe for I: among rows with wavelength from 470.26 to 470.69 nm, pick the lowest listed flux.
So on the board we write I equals 22.89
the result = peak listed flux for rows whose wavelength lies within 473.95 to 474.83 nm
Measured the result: 24.79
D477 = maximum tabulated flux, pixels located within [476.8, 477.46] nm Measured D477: 22.73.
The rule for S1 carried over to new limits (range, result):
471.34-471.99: 26.4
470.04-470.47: 22.8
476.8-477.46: 22.6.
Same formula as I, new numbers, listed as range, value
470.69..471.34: 24.68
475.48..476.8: 21.73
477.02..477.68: 22.57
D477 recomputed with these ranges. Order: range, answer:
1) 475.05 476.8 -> 23.44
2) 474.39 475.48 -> 24.75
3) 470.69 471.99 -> 26.51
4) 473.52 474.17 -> 24.52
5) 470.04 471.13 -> 25.64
